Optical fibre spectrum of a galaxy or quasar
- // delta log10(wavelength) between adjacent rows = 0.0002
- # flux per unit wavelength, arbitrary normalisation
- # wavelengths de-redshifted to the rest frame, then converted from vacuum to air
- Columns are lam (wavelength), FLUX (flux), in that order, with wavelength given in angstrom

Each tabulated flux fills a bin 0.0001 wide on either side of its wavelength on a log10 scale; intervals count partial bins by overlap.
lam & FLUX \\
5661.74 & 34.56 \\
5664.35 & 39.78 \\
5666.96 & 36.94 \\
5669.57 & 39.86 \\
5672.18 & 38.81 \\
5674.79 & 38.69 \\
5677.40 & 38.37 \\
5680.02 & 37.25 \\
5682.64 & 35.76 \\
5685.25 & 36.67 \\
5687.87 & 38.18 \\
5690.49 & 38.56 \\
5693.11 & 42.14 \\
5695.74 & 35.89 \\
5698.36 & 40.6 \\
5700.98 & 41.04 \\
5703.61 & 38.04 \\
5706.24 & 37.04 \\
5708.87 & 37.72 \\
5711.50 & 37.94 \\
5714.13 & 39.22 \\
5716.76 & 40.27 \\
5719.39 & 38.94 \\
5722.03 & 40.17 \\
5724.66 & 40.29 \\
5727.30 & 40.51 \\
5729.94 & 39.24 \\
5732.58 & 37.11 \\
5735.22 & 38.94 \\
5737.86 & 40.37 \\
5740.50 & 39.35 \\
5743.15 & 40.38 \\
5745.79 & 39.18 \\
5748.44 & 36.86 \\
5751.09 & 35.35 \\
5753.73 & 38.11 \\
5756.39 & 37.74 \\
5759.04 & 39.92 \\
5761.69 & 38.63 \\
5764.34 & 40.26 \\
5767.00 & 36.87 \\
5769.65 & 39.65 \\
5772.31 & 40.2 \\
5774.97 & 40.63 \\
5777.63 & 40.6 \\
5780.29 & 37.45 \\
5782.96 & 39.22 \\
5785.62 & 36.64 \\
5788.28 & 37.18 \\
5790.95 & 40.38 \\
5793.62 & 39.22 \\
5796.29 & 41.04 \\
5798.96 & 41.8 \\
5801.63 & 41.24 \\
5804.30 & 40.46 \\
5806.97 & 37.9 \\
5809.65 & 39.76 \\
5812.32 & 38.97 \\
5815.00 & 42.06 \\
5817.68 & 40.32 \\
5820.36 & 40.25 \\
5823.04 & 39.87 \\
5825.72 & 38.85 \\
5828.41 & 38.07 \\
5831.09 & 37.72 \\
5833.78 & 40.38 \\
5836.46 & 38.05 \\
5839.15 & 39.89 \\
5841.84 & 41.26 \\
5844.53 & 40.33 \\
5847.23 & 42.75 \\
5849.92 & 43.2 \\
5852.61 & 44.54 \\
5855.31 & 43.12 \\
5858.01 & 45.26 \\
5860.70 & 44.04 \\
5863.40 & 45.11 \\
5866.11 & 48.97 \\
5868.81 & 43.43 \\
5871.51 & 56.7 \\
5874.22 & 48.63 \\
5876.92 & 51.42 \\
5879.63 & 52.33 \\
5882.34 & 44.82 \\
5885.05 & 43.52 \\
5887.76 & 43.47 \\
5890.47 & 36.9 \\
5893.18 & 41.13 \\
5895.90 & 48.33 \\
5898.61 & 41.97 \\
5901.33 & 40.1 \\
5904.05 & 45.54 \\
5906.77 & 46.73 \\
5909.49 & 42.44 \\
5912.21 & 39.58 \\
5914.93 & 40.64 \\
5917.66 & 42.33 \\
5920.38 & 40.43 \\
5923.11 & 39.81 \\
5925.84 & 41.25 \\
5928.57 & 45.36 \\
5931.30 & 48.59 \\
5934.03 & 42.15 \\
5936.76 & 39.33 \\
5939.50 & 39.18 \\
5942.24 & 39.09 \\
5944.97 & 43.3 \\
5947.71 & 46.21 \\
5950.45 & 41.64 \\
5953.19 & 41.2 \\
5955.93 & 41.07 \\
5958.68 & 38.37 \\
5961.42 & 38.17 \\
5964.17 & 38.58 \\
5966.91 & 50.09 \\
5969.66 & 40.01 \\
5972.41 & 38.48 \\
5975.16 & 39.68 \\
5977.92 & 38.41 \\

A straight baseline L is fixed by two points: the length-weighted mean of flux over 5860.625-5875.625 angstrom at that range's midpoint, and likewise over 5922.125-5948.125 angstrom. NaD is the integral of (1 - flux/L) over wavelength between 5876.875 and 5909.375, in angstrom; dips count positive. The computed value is 1.2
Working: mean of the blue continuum 48.1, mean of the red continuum 42.3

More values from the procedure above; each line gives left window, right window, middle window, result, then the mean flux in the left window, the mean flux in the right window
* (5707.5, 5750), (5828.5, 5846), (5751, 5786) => 0.39 angstrom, 39.1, 39.5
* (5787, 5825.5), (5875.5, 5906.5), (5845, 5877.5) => -2.38 angstrom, 40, 44.6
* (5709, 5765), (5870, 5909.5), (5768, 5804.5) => 1.32 angstrom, 39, 45.7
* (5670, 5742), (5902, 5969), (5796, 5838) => 0.65 angstrom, 38.8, 42.1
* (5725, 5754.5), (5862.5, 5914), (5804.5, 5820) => 0.76 angstrom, 38.7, 45.3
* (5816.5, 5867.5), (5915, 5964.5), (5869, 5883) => -2.98 angstrom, 41.7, 41.5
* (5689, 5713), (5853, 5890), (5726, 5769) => 2.33 angstrom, 38.8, 46.7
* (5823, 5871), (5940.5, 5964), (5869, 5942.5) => -4.03 angstrom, 42.3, 41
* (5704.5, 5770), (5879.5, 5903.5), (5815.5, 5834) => 0.85 angstrom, 38.8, 43.2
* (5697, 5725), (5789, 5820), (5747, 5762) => 0.73 angstrom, 39.2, 40.2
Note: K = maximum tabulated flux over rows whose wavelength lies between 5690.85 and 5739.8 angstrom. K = 42.14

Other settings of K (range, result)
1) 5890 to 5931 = 48.33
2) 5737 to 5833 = 42.06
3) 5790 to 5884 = 56.7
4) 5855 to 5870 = 48.97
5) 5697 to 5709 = 41.04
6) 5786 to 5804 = 41.8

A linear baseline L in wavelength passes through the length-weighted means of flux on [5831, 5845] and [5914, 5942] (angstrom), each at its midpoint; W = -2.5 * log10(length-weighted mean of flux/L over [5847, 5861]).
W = -0.10 mag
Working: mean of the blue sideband 39.7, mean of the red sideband 41.8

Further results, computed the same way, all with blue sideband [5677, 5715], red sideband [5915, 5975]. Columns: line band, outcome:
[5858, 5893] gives -0.14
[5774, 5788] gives 0.02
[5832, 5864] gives -0.05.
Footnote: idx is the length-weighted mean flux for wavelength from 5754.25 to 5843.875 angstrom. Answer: 39.5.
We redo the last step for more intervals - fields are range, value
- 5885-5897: 42.5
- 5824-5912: 43.7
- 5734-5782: 38.9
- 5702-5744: 39.1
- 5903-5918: 42.9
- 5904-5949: 42.4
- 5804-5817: 39.8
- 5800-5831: 39.7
